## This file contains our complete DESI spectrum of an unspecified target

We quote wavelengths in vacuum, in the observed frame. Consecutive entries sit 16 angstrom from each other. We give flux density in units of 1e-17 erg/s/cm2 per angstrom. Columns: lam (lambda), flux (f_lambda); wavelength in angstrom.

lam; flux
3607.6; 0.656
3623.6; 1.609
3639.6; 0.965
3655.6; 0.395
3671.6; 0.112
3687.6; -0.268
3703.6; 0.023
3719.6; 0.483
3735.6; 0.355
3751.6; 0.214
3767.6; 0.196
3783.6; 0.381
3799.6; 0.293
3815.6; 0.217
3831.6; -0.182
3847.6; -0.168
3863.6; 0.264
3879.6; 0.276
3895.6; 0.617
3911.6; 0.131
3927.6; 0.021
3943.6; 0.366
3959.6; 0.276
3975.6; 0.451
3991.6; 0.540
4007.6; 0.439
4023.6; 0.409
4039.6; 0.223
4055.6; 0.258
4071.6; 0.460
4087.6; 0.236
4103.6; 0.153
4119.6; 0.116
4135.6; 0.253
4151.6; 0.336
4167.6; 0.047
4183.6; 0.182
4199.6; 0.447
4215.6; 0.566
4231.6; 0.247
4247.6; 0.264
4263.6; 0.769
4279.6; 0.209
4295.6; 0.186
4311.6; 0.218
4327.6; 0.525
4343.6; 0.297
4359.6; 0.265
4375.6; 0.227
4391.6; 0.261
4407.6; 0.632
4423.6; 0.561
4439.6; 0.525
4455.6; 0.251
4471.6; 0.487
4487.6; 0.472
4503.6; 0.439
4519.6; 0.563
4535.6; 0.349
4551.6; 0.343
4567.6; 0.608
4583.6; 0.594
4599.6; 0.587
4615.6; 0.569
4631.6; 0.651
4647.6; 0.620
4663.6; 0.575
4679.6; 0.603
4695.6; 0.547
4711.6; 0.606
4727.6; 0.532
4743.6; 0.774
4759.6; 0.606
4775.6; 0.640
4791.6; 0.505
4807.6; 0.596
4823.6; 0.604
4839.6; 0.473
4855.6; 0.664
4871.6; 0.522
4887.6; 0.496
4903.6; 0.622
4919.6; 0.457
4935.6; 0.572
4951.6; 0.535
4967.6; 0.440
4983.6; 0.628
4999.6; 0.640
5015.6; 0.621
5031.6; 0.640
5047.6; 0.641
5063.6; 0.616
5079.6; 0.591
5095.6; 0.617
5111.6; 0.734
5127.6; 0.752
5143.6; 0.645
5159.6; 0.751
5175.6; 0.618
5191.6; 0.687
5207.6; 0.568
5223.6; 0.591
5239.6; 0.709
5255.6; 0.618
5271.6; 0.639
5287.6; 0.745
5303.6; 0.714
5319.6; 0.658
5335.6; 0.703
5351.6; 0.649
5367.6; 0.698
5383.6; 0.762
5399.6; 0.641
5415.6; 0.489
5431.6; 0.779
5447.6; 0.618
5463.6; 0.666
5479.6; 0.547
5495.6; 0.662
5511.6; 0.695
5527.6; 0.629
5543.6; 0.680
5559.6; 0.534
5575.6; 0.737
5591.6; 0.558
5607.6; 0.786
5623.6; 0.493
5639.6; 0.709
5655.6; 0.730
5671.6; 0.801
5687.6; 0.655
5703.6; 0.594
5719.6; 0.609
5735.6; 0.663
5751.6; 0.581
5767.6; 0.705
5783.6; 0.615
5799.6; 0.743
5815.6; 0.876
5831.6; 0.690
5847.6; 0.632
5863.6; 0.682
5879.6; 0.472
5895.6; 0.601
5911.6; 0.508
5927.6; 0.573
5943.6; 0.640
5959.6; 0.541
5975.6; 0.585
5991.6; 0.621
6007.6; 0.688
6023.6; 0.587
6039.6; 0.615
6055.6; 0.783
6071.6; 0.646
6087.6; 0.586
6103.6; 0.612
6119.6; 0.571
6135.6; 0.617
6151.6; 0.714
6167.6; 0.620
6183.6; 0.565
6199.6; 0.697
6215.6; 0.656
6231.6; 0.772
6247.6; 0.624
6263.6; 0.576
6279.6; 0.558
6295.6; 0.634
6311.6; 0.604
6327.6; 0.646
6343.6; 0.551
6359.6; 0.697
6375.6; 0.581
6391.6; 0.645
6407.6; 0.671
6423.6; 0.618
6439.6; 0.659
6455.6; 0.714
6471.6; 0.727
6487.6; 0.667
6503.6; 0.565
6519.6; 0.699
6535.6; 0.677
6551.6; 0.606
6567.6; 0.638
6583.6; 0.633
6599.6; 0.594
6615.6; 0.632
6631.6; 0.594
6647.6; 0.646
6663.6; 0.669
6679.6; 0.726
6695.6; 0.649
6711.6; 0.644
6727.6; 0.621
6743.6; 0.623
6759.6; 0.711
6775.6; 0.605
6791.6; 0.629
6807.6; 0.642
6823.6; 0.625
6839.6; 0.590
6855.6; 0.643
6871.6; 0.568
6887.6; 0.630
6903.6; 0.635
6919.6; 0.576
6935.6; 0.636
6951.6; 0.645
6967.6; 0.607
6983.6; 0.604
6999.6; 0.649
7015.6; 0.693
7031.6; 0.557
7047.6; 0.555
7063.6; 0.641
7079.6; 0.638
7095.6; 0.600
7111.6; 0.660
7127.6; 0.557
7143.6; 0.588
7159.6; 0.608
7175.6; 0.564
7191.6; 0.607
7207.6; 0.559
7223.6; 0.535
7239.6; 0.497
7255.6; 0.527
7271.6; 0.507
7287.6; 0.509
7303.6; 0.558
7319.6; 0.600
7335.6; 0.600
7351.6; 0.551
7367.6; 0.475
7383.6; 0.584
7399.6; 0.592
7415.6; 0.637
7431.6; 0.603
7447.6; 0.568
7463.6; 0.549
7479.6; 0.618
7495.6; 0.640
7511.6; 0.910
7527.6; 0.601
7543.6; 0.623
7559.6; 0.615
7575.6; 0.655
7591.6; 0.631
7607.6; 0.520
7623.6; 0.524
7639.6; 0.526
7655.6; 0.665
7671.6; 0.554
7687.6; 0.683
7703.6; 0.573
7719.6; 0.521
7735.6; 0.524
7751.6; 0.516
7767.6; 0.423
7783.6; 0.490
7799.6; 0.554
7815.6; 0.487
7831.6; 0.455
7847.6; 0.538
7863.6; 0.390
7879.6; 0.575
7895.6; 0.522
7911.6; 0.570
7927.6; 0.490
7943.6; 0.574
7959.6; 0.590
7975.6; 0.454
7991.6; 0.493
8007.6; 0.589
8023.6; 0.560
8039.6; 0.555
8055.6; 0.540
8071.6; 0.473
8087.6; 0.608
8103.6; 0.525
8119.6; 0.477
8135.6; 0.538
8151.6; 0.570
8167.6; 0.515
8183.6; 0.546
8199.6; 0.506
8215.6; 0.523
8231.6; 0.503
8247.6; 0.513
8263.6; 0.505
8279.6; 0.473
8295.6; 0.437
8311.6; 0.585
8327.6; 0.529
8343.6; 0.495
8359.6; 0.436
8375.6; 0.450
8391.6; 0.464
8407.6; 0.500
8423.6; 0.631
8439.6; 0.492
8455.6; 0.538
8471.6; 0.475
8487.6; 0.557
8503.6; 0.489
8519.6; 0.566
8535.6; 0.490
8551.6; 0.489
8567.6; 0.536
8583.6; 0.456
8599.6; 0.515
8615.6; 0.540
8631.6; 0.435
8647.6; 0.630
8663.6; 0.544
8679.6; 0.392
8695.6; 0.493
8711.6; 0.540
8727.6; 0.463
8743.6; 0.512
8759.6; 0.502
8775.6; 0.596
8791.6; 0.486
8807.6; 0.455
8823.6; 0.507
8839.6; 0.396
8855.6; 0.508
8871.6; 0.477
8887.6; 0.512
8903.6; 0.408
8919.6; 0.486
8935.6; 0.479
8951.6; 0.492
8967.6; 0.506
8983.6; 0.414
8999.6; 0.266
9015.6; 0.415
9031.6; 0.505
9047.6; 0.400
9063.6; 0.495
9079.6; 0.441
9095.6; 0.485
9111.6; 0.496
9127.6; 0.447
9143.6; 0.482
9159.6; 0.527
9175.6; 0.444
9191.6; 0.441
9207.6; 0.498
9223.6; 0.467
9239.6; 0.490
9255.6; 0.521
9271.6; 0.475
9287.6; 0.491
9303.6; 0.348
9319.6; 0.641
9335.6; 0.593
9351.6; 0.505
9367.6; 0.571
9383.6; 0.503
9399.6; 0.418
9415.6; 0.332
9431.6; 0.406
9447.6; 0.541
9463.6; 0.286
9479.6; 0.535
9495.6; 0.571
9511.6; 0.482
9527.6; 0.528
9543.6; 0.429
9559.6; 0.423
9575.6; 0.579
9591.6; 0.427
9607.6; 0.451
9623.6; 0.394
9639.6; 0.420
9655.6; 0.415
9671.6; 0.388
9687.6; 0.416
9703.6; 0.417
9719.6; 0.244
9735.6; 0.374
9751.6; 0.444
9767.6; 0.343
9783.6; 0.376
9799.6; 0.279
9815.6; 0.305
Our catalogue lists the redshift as 0.14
